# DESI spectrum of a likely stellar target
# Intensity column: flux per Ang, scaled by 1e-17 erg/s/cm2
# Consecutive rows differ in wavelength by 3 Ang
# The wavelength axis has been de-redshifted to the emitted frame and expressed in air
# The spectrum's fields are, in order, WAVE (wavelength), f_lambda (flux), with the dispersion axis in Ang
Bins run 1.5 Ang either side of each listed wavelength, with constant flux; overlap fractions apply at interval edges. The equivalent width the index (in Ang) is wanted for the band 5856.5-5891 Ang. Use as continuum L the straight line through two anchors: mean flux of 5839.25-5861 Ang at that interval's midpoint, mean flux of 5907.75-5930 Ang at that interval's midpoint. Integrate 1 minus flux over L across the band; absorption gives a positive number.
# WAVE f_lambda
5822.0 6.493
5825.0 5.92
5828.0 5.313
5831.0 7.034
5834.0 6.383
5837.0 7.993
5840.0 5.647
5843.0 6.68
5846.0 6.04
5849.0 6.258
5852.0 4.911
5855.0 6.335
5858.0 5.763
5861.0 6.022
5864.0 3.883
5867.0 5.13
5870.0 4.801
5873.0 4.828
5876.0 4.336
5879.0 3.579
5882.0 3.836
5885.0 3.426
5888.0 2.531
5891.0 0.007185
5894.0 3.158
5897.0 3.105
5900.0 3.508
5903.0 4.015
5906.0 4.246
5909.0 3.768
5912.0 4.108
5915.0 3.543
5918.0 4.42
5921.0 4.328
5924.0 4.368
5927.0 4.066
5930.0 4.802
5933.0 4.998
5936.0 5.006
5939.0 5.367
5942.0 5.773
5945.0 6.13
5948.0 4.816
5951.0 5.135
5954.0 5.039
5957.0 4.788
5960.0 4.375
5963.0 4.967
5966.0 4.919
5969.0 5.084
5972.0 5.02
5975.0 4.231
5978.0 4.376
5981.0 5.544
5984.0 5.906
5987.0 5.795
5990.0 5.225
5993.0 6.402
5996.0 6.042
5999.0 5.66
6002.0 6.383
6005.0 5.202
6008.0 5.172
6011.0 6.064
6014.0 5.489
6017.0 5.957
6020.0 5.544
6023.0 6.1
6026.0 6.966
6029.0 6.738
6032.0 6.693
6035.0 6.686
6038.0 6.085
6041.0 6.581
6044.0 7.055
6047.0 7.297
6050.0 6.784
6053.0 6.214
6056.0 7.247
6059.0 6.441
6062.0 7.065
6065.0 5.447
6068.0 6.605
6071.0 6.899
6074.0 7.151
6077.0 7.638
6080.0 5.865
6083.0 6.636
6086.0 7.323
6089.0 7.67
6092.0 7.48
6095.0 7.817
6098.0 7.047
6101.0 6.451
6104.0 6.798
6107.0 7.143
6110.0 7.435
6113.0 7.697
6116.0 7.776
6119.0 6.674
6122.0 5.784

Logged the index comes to 7.7 Ang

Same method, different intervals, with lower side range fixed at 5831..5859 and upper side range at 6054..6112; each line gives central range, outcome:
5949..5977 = 7.5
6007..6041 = 3.1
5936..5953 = 3.0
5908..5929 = 7.7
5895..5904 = 4.1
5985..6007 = 3.0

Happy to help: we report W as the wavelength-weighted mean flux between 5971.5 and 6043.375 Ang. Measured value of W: 5.85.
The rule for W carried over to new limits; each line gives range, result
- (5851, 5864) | 5.57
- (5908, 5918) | 3.9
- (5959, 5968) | 4.79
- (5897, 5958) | 4.57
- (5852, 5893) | 4.2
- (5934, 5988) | 5.12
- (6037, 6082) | 6.7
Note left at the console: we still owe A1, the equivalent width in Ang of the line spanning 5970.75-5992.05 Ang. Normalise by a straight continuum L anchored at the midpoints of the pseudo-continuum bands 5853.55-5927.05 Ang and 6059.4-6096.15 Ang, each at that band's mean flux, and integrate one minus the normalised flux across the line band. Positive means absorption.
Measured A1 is 1.0 Ang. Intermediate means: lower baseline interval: 4.04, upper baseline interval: 6.94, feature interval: 5.19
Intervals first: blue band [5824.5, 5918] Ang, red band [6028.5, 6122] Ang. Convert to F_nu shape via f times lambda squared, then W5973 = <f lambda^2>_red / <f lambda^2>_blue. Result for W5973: 1.6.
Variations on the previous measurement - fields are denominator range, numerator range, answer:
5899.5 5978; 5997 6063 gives 1.40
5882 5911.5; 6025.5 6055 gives 2.23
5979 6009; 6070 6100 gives 1.29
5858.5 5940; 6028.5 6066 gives 1.72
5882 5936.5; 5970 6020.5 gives 1.53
